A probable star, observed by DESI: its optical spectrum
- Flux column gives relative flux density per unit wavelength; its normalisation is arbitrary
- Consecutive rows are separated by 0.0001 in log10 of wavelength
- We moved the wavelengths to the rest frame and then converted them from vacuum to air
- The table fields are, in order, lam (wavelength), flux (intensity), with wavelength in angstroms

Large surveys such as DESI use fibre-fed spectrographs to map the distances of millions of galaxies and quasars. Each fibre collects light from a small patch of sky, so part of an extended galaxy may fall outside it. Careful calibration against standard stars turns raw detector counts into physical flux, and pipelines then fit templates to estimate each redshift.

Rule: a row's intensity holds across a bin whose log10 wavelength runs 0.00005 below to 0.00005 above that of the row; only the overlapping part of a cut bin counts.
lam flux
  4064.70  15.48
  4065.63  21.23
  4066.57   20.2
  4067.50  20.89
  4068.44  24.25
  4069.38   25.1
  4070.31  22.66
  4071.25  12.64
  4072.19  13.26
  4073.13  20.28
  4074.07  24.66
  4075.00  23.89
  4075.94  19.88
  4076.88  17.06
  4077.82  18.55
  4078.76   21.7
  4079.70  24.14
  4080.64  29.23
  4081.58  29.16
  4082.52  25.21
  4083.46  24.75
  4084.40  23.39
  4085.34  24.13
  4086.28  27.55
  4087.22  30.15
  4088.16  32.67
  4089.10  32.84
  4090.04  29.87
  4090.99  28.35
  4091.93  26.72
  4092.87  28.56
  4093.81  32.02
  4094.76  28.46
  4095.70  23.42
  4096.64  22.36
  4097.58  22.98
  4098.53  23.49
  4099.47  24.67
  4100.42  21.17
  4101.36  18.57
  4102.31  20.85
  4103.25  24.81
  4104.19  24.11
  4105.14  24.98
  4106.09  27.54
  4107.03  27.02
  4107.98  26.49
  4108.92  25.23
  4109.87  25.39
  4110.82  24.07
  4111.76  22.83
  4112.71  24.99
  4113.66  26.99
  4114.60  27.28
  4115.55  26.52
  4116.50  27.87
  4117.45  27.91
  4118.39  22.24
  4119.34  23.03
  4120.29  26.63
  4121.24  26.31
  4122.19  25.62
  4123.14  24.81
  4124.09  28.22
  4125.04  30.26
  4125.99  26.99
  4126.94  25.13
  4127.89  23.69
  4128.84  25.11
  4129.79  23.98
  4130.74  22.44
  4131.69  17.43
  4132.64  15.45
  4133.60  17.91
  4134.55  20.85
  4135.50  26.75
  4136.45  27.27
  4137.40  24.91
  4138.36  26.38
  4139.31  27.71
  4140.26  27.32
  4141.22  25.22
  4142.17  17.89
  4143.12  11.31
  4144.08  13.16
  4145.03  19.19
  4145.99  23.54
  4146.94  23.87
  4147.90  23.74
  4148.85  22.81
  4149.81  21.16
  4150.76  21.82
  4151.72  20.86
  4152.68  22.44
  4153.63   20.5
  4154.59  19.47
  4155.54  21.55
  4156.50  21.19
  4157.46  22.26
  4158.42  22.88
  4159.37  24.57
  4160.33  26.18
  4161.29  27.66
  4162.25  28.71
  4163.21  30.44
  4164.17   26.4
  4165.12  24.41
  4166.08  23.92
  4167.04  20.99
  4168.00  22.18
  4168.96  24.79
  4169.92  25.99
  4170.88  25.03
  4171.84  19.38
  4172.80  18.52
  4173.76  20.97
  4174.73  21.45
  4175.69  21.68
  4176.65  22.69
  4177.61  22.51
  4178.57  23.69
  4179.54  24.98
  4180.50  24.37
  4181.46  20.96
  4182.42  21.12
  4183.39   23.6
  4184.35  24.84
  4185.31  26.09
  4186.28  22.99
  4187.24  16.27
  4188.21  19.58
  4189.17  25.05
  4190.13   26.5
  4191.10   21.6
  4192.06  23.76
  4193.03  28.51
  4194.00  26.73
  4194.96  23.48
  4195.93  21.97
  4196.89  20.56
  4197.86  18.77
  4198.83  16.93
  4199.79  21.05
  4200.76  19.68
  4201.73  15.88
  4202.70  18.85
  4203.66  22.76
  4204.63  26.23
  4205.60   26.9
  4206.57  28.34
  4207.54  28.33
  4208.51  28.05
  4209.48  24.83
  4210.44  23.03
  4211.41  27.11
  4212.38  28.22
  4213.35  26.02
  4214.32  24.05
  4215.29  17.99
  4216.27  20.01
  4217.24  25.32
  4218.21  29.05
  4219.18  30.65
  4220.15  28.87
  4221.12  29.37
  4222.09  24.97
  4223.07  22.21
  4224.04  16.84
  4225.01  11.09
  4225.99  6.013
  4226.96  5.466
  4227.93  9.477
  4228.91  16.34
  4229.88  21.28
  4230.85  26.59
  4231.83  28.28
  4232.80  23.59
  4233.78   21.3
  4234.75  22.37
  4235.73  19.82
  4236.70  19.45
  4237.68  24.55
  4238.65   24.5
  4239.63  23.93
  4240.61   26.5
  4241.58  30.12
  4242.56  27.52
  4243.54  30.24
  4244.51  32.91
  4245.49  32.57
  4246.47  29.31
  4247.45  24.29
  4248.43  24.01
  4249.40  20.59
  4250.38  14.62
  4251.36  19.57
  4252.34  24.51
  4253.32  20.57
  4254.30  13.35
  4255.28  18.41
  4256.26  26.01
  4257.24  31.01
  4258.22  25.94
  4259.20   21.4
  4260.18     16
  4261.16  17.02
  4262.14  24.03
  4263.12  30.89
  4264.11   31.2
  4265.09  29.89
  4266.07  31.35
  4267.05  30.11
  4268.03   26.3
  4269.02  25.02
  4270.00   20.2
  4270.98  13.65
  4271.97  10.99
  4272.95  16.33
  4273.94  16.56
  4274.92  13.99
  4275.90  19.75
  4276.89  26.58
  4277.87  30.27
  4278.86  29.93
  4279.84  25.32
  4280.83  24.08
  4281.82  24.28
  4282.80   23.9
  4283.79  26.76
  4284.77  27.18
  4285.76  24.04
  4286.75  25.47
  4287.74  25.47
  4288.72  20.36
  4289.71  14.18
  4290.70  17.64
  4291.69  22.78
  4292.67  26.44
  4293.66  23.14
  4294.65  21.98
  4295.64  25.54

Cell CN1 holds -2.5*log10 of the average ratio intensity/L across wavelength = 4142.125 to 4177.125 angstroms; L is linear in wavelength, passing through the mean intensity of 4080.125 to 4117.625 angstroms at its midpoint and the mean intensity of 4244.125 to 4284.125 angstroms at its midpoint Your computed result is 0.13 mag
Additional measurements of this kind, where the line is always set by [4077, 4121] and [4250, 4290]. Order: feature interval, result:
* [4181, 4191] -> 0.07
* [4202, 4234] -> 0.05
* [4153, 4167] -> 0.02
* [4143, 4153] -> 0.20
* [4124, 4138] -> 0.06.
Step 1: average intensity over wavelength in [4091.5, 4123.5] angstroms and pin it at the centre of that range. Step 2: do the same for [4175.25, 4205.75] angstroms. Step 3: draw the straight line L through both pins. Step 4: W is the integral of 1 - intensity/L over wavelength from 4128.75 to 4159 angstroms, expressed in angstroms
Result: 2.77 angstroms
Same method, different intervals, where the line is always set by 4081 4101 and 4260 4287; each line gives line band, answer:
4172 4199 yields 2.8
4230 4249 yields -1.2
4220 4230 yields 3.1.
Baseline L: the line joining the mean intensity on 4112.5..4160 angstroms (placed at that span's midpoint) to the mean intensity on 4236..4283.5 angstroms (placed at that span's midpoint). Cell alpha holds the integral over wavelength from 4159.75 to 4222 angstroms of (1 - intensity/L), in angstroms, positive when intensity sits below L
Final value -0.83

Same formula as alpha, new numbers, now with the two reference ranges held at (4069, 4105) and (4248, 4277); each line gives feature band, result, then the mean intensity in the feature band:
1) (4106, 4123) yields -1.27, 25.7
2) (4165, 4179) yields 0.40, 22.5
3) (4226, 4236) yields 1.59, 18.8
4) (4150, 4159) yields 0.74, 21.5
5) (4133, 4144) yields 0.47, 22.6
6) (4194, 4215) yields -0.65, 23.4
